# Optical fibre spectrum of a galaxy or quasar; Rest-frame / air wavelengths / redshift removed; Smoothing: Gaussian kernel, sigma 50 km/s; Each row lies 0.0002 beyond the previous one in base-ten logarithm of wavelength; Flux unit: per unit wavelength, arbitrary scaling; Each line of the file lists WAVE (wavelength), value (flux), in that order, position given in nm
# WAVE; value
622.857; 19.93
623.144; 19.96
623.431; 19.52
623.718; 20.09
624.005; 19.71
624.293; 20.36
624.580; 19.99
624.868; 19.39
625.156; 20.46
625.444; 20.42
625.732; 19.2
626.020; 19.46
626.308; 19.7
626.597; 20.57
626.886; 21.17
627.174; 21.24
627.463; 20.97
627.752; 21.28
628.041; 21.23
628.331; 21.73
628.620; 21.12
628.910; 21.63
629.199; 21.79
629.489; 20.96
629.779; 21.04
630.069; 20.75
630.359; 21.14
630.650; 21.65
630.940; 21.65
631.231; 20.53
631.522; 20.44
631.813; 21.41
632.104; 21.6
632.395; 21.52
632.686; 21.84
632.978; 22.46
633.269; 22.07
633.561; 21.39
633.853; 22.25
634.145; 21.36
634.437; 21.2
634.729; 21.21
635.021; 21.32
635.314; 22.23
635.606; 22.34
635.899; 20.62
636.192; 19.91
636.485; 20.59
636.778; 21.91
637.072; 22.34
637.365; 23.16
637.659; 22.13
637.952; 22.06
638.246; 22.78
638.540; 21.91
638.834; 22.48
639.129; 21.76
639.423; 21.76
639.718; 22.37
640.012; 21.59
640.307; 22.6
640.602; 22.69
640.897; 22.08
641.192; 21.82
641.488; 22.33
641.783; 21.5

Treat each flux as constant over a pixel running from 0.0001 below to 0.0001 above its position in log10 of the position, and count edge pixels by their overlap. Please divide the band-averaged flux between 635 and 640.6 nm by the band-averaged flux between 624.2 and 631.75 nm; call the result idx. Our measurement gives 1.1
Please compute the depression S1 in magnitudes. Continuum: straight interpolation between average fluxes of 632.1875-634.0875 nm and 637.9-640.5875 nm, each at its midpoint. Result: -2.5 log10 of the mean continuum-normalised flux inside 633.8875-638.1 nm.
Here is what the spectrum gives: 0.02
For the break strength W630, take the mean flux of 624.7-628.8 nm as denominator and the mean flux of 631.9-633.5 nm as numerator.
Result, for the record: 1.06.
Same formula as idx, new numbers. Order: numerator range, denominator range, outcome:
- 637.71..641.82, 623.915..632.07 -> 1.07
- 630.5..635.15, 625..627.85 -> 1.05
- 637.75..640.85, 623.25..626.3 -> 1.12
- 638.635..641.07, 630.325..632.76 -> 1.04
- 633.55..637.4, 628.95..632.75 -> 1.01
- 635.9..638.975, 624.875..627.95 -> 1.07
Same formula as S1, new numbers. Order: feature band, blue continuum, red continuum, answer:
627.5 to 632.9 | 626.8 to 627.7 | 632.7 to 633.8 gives 0.01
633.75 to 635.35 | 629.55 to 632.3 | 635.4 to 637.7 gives 0.00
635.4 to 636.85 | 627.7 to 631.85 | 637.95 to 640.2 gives 0.04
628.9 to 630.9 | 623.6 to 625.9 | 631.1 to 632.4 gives -0.03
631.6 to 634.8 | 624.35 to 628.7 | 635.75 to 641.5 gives -0.02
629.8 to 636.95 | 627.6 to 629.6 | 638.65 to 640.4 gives 0.02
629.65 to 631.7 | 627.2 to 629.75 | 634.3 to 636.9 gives 0.01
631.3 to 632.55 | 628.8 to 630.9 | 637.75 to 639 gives 0.02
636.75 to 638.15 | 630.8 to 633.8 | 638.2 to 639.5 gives -0.02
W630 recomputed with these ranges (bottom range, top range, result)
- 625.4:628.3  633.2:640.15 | 1.06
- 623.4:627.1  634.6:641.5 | 1.09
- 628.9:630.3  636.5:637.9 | 1.05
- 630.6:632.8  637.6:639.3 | 1.04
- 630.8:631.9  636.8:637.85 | 1.07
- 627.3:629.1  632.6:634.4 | 1.02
